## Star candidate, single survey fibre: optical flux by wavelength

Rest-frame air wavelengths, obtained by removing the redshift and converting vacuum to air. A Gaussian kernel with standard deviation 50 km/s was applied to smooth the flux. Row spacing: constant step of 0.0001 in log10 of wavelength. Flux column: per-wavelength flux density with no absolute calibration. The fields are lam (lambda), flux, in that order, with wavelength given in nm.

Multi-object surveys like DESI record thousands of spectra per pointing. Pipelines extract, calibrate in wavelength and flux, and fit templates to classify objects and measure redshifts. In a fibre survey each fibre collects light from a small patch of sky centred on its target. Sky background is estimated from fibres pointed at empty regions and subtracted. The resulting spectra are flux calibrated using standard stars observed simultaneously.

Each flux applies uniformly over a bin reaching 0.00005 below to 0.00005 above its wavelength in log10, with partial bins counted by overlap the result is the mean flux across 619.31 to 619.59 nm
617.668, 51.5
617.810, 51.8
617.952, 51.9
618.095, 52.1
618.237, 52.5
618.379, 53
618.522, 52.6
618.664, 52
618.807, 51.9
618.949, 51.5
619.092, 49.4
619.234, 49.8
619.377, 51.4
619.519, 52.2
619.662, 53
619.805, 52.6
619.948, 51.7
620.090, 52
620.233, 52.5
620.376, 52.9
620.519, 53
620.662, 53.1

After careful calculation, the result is 51.9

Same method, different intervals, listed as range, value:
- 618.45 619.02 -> 52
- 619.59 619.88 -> 52.6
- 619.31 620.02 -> 52.2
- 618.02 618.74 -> 52.4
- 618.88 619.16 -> 50.4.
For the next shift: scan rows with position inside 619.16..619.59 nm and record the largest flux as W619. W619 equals 52.2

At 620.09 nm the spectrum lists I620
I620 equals 52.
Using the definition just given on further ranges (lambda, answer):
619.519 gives 52.2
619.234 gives 49.8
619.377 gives 51.4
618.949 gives 51.5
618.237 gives 52.5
